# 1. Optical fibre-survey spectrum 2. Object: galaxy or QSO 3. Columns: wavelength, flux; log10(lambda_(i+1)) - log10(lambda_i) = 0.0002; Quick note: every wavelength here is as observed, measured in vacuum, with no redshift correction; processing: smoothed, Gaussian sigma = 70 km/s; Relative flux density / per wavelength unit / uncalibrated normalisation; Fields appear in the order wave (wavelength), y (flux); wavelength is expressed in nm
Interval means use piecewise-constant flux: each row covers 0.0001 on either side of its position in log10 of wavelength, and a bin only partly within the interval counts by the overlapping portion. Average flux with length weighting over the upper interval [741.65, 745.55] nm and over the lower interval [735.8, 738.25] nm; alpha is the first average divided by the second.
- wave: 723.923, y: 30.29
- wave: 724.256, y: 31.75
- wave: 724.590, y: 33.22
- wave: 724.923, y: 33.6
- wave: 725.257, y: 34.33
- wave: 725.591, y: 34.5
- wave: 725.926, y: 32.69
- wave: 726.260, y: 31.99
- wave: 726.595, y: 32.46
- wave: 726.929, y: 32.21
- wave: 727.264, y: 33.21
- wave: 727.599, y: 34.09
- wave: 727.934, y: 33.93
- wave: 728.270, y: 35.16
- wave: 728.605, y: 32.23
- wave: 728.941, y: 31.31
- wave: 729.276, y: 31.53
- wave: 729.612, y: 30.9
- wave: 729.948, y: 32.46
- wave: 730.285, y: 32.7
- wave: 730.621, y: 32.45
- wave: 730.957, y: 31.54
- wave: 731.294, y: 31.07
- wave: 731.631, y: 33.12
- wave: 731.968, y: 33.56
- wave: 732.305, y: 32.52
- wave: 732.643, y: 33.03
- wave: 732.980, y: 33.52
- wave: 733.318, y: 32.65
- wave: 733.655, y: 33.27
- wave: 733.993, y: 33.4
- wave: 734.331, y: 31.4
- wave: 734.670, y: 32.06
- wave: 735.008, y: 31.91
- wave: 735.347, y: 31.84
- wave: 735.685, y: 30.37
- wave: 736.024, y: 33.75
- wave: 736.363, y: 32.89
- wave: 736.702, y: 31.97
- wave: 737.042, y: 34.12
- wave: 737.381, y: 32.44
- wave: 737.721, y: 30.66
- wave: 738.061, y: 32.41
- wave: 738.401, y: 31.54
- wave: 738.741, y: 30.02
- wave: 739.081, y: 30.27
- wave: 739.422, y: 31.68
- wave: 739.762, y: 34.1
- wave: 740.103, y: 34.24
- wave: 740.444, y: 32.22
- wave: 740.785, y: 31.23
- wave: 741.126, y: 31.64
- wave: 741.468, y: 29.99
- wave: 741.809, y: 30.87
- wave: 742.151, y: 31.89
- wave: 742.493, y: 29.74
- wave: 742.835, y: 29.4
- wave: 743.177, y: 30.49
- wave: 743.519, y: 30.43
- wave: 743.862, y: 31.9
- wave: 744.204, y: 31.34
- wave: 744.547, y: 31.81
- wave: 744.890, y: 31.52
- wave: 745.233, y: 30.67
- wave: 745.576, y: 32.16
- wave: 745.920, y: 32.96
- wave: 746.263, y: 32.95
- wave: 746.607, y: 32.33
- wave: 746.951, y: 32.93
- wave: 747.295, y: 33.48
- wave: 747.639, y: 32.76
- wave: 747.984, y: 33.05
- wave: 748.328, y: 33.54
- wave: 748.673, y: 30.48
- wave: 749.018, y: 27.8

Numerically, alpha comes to 1.0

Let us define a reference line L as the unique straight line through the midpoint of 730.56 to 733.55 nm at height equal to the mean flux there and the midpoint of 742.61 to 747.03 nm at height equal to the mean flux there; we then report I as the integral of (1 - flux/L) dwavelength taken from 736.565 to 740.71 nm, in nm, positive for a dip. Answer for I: -0.01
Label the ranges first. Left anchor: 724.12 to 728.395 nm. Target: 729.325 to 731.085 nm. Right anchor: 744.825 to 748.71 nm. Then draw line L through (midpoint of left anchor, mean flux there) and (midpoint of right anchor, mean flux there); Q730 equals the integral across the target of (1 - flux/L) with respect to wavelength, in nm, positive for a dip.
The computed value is 0.06 nm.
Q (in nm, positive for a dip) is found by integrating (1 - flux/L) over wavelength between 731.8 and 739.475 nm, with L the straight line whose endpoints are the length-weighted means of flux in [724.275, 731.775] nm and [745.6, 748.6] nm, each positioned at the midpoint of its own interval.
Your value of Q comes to 0.130 nm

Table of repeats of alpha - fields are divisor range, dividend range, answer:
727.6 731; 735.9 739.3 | 0.98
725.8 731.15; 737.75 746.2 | 0.97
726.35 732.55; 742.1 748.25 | 0.98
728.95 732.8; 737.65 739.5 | 0.96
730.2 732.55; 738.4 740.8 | 0.99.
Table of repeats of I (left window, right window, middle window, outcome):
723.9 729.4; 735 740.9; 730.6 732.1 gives 0.013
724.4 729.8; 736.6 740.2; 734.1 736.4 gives 0.022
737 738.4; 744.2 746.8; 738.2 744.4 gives 0.155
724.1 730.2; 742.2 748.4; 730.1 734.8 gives -0.005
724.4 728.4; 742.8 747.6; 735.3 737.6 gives 0.007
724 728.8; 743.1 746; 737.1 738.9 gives 0.028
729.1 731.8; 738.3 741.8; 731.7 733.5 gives -0.065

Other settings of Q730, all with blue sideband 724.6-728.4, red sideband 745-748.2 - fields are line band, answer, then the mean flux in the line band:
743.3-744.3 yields 0.05 nm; 31.2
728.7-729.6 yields 0.05 nm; 31.4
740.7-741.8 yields 0.06 nm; 30.9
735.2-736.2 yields 0.03 nm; 32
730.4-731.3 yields 0.04 nm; 31.9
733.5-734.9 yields 0.03 nm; 32.5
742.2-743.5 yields 0.10 nm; 30.1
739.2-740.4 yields -0.01 nm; 33.1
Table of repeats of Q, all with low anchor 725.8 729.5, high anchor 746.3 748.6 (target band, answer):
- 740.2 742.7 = 0.13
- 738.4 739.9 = 0.06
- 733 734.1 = -0.01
